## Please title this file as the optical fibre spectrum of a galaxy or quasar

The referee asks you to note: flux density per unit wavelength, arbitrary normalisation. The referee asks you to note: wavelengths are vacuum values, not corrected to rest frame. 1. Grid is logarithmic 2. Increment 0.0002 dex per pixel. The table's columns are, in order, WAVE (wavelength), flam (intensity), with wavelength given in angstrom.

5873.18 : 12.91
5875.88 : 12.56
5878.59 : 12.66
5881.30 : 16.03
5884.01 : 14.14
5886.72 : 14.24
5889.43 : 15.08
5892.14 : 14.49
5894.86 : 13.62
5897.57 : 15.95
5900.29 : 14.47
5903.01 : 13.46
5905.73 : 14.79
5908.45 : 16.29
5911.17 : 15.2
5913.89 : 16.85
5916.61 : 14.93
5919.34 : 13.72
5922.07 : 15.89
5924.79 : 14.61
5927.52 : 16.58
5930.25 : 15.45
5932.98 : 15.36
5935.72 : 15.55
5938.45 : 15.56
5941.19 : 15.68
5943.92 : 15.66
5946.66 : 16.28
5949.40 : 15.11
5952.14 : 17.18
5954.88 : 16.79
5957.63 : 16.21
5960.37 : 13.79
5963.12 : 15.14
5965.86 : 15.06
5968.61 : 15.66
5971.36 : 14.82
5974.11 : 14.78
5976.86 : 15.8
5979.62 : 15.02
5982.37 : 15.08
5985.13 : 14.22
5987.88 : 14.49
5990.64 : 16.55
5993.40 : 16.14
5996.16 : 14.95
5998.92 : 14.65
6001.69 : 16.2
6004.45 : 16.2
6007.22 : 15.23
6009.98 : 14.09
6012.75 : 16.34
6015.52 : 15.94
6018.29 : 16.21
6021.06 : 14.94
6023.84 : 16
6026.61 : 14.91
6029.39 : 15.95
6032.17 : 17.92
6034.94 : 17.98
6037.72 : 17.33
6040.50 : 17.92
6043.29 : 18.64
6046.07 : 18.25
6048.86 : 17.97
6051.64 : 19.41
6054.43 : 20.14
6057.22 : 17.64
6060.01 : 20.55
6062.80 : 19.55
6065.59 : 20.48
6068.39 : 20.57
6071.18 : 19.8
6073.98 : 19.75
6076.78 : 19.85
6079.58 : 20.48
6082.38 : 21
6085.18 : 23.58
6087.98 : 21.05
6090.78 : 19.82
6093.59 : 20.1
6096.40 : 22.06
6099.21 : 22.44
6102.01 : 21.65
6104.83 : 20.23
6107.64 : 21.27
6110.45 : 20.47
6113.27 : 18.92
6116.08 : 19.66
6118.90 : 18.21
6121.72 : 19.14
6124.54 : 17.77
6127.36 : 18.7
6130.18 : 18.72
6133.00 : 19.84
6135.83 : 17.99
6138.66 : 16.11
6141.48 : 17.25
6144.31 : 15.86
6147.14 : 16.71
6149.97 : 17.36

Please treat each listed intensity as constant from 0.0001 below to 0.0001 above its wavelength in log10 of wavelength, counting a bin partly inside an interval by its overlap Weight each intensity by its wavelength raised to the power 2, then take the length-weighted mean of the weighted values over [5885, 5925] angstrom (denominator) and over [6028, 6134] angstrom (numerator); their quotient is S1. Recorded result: 1.4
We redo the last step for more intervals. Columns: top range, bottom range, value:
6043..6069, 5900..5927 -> 1.34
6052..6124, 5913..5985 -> 1.38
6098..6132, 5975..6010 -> 1.34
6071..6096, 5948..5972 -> 1.39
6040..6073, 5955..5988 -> 1.31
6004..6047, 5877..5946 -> 1.14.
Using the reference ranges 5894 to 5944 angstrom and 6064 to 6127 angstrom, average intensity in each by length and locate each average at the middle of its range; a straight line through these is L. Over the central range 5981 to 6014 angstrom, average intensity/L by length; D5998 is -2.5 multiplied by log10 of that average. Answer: 0.144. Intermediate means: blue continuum 15.3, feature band 15.3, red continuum 20.3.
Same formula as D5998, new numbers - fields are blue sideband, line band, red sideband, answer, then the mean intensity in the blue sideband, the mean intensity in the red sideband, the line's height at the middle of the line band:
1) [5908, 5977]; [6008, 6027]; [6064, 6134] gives 0.15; 15.5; 20.2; 17.8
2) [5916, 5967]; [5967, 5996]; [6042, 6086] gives 0.11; 15.5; 19.8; 16.9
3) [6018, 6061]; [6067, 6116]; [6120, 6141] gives -0.15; 17.6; 18.3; 18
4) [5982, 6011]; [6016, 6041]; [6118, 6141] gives -0.03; 15.3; 18.3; 16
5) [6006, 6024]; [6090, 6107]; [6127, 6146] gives -0.23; 15.5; 17.7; 17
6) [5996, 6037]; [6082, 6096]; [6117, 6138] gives -0.20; 15.9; 18.6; 17.6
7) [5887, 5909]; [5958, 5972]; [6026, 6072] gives 0.10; 14.7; 18.6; 16.4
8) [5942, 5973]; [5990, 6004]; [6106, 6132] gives 0.05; 15.6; 19.2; 16.5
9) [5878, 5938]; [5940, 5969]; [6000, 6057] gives 0.00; 15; 16.9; 15.7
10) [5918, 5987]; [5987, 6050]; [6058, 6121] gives 0.10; 15.4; 20.5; 17.8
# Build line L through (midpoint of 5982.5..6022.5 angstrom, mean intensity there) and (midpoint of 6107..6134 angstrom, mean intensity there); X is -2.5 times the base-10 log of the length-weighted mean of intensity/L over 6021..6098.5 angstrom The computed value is -0.11 mag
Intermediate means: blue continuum 15.4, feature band 19.2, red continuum 19.2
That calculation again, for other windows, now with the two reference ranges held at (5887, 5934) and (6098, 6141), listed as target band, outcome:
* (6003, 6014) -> 0.108 mag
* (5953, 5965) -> 0.037 mag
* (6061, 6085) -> -0.110 mag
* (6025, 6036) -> 0.057 mag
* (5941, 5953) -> -0.009 mag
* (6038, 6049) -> -0.019 mag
